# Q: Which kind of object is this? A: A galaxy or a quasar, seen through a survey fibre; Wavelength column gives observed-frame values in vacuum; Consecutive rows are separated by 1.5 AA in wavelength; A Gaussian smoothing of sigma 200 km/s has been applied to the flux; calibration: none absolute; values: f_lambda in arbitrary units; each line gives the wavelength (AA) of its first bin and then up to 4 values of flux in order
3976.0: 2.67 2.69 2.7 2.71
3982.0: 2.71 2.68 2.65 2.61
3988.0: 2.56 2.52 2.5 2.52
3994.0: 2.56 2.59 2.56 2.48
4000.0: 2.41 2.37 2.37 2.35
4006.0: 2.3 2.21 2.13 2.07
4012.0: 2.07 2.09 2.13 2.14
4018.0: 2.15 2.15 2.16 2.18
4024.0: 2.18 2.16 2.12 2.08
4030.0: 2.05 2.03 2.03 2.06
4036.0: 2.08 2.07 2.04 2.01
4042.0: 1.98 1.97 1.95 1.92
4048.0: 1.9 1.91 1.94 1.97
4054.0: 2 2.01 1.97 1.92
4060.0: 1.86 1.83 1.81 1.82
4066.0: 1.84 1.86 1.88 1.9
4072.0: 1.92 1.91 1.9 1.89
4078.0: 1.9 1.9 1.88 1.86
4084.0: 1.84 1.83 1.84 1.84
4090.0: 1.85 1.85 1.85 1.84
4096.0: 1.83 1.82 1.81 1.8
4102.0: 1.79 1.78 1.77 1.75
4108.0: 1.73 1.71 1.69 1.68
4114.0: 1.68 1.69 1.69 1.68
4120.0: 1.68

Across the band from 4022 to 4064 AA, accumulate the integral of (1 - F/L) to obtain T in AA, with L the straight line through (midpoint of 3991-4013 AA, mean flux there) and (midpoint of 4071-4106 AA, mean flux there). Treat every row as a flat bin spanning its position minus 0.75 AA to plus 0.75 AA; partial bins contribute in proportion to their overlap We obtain 2.34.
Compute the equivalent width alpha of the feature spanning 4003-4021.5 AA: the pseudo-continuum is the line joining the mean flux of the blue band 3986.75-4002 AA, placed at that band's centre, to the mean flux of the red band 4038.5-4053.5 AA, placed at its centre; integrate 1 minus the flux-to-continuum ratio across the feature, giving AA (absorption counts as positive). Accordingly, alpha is 1.2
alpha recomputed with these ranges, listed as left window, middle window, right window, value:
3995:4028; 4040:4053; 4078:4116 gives 0.7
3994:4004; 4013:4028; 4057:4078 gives 0.9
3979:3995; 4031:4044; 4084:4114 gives 1.2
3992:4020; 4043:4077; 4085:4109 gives 1.7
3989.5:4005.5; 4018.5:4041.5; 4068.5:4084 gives 1.4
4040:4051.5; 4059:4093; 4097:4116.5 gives -0.3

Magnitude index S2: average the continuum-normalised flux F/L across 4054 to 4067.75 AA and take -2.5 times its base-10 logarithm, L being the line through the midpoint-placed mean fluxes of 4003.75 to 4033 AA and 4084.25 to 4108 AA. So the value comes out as 0.04 mag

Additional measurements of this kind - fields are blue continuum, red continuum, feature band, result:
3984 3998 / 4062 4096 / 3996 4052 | 0.08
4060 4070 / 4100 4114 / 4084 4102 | -0.03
